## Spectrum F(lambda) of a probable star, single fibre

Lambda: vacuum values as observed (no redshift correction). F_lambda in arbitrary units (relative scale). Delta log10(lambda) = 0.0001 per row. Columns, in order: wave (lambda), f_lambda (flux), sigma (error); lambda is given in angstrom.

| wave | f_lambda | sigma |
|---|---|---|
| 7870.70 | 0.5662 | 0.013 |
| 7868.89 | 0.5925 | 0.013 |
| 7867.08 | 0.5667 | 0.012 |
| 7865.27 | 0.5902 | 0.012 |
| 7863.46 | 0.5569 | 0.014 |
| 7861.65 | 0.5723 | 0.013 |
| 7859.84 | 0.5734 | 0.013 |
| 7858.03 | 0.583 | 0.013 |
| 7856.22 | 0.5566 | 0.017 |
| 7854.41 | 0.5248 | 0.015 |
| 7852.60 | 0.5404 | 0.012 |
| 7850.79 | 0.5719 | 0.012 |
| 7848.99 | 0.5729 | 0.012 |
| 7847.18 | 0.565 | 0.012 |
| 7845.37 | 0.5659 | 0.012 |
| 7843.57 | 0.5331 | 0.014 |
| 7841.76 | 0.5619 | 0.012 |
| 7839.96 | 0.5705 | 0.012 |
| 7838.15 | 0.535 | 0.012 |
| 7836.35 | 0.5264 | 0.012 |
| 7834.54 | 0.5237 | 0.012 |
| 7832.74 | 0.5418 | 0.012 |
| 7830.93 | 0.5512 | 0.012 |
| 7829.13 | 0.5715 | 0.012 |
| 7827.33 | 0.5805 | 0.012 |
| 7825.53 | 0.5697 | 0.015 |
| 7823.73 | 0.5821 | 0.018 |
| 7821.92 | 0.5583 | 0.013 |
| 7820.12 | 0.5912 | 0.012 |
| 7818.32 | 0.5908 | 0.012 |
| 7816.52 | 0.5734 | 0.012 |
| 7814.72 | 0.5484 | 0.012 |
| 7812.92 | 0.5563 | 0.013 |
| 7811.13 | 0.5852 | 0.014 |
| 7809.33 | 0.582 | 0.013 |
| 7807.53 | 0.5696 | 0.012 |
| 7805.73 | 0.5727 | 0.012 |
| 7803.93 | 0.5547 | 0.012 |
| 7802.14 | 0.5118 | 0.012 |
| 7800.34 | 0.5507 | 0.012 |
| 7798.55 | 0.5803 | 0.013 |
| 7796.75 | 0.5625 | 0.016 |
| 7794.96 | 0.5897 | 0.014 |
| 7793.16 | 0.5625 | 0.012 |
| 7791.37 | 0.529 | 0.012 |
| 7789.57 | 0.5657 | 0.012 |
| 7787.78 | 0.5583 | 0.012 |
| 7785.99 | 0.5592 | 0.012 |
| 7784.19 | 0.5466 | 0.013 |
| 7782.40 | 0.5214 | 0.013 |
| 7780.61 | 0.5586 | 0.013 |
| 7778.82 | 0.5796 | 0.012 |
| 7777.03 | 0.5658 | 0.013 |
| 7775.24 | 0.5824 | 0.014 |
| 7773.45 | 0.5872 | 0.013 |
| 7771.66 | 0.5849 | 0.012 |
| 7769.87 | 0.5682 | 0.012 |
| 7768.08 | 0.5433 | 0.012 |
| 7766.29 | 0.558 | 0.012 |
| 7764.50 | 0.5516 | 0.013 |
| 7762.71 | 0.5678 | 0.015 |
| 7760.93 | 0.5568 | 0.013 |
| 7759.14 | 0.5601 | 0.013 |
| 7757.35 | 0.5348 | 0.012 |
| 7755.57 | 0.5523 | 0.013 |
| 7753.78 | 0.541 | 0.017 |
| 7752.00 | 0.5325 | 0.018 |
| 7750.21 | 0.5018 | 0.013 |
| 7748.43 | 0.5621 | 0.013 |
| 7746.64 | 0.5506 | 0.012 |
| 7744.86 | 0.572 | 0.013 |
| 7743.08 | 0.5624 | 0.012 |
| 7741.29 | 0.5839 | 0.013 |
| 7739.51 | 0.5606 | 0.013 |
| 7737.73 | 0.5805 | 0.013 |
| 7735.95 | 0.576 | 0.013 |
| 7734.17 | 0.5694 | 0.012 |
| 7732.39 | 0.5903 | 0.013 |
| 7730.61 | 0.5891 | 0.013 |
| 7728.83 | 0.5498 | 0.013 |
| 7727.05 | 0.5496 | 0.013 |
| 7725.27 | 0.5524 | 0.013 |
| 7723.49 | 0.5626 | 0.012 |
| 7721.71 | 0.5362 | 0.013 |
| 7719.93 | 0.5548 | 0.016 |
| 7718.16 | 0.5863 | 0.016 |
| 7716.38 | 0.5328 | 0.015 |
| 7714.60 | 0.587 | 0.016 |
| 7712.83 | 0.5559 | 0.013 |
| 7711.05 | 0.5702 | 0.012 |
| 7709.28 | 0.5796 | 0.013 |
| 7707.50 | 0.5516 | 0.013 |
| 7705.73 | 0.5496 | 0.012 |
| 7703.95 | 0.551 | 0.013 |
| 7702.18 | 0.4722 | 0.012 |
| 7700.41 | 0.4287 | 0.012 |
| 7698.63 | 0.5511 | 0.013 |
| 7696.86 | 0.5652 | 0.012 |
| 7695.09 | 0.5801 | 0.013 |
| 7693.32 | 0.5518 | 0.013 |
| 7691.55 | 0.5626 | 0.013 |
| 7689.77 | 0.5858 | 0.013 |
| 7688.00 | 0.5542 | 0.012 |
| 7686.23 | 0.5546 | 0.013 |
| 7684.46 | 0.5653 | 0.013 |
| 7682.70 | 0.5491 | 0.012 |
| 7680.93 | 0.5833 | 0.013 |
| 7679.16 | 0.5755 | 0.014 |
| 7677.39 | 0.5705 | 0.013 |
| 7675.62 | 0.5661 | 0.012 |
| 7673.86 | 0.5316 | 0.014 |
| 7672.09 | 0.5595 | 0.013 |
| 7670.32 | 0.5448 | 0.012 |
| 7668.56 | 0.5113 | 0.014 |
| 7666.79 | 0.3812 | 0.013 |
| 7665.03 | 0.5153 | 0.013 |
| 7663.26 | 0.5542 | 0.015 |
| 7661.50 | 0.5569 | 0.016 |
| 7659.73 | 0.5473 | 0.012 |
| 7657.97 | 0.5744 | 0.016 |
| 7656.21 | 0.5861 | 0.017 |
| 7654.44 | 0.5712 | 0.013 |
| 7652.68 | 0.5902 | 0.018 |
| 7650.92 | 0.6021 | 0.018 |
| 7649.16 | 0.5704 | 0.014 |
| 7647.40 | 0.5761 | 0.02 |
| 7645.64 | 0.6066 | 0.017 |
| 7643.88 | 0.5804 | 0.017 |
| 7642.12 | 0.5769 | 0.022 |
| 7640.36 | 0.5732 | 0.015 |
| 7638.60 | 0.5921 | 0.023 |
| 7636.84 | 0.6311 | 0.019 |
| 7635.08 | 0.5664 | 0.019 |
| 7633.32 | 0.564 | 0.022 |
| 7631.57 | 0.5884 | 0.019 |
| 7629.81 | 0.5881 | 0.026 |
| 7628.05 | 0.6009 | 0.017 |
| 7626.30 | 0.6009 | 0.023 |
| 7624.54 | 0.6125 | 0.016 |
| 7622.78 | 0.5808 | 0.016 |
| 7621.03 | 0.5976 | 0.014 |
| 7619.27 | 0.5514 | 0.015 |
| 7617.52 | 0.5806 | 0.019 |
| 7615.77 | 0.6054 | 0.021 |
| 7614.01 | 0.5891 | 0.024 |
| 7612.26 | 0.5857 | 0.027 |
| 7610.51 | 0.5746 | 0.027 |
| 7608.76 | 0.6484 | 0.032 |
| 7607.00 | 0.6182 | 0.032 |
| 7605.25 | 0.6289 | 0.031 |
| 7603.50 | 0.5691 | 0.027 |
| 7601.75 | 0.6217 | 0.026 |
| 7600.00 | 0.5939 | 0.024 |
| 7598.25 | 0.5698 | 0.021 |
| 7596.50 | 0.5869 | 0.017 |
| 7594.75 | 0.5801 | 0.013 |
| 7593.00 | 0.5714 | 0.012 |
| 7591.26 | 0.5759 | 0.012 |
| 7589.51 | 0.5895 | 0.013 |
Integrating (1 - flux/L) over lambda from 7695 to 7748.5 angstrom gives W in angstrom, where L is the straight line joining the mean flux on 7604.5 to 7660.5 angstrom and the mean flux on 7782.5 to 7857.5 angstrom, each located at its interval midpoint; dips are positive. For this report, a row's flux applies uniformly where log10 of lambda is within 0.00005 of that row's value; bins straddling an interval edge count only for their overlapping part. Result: 1.7 angstrom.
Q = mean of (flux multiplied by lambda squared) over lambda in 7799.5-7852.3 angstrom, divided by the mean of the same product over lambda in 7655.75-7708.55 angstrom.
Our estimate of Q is 1.07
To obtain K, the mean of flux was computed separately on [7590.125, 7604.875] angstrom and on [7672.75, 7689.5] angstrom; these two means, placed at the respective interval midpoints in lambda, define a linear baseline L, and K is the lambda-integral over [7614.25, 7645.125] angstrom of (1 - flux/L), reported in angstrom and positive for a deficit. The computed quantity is -0.6 angstrom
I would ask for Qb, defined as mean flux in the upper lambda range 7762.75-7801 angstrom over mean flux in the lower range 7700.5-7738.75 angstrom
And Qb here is 1.01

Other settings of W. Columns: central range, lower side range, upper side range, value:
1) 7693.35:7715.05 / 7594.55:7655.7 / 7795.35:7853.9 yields 1.3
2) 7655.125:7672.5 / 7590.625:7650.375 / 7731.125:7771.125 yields 1.4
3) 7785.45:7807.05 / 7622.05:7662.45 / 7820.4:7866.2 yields 0.3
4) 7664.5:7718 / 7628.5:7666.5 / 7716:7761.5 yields 2.0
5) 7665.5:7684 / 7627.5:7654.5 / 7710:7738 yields 1.3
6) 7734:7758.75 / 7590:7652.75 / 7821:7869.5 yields 0.8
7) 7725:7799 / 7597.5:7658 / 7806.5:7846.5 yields 1.4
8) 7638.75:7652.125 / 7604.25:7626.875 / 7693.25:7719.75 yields -0.1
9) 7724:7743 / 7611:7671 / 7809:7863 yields -0.1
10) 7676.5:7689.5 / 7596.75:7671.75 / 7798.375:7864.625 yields 0.2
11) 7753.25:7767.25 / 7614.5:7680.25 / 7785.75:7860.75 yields 0.3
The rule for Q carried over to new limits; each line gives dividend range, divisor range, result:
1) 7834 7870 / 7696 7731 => 1.06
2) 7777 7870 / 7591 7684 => 1.02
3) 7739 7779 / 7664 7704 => 1.06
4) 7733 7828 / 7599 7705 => 1.02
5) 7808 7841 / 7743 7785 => 1.03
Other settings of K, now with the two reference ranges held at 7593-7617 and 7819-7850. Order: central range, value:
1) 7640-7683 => 2.1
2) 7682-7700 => 0.7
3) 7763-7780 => 0.0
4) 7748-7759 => 0.7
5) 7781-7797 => 0.3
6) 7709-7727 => 0.5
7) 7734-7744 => 0.0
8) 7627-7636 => 0.2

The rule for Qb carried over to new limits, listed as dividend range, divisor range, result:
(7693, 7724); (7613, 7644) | 0.93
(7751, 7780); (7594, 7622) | 0.94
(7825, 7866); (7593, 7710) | 0.98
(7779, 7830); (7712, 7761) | 1.01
